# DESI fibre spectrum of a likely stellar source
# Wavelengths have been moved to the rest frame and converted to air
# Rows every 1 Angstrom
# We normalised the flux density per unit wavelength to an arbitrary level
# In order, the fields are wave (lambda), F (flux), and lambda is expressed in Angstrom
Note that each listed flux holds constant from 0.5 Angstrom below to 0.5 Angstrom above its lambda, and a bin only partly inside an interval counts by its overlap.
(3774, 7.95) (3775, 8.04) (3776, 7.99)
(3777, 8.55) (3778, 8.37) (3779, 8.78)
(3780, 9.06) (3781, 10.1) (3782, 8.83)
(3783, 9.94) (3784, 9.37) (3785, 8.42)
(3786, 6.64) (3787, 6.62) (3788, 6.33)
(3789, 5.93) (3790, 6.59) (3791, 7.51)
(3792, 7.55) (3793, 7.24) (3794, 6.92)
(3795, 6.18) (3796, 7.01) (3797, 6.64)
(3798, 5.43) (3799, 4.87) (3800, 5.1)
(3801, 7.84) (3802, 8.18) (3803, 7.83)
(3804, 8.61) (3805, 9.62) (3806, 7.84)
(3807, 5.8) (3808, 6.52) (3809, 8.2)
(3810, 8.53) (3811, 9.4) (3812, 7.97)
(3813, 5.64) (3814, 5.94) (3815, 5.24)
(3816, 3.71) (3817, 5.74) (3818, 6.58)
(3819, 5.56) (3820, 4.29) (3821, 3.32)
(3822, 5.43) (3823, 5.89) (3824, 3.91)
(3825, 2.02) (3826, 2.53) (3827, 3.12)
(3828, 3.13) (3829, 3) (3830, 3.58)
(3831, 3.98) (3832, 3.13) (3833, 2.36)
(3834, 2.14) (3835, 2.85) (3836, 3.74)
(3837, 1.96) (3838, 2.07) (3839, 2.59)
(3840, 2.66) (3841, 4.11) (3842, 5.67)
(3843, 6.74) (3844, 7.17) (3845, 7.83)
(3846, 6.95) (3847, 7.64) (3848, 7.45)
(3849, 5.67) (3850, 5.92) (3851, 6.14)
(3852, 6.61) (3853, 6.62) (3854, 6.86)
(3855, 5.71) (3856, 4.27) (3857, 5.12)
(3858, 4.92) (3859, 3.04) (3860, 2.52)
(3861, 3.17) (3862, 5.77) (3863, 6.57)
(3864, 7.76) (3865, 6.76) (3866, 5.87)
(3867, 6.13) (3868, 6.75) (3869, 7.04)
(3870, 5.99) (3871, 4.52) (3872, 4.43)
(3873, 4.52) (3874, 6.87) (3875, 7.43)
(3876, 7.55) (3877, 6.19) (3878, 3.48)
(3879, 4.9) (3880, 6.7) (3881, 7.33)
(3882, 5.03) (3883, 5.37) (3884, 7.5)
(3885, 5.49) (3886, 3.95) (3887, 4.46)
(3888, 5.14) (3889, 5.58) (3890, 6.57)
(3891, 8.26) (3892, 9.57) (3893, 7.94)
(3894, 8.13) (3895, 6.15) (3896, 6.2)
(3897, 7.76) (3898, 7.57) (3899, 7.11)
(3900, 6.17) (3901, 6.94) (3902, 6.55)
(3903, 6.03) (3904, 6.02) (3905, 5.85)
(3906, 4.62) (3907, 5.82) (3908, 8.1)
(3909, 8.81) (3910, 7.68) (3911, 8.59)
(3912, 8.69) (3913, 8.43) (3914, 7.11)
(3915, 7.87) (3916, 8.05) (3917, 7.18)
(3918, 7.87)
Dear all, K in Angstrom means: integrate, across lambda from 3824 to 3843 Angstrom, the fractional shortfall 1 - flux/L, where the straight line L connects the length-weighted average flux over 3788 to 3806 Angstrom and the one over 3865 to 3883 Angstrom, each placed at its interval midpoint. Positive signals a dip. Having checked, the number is 9.8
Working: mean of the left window 7.01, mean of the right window 5.93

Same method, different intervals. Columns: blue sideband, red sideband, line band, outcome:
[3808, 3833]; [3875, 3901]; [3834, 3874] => 2.78 Angstrom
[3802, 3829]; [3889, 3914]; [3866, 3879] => 1.68 Angstrom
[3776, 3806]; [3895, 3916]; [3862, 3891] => 5.07 Angstrom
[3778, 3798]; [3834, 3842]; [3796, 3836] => -2.13 Angstrom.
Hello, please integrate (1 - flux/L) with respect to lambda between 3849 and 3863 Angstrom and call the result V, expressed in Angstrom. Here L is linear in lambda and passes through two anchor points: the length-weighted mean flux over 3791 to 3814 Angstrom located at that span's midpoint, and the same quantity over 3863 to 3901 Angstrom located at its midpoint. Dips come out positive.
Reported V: 3.0 Angstrom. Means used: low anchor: 7.2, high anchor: 6.34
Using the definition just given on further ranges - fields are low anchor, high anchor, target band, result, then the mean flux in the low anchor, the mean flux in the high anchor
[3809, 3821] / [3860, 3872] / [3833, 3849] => 3.4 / 6.2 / 5.82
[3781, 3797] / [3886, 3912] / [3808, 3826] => 4.1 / 7.47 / 6.84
